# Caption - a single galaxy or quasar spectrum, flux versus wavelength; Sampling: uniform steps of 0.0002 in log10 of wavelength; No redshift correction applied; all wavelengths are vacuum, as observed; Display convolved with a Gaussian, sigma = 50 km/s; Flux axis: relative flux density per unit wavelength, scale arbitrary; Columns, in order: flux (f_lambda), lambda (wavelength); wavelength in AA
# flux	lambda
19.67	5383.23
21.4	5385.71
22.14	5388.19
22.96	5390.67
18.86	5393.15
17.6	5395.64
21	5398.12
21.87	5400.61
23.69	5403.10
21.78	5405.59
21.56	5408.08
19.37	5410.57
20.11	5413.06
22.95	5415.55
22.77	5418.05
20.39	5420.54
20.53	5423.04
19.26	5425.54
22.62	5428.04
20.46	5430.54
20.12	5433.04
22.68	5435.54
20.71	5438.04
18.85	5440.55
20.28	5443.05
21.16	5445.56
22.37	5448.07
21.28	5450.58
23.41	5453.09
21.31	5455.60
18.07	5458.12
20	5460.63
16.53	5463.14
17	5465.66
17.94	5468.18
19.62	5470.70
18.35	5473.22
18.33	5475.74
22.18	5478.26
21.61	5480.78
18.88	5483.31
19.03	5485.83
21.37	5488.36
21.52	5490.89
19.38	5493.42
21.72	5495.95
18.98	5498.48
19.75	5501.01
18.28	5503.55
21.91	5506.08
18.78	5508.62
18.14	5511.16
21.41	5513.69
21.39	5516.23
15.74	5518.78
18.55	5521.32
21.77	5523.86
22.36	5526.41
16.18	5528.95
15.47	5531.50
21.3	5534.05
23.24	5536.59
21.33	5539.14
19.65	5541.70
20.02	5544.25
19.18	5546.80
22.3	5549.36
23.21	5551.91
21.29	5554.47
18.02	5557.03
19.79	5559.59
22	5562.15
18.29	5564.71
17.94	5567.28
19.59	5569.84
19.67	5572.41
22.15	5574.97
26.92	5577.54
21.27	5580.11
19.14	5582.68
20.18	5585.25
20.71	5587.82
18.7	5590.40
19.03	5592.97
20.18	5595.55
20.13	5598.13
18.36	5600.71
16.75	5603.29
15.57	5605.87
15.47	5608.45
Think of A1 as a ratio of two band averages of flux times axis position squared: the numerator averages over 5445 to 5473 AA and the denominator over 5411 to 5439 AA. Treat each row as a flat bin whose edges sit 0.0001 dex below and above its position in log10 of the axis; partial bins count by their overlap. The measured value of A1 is 0.95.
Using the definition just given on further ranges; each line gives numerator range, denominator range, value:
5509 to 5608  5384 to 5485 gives 1.01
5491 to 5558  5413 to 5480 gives 1.01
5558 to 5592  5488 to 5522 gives 1.06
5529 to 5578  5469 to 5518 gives 1.04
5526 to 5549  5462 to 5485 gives 1.07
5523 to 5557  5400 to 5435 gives 1.01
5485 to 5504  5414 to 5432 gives 0.97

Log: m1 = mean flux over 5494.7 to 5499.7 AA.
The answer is 20.4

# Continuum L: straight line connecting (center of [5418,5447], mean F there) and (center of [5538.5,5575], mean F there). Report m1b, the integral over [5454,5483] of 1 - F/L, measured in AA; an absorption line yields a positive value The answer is 1.9 AA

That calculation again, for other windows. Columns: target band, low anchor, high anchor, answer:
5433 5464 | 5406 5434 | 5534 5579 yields 0.5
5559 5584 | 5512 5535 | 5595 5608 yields -3.1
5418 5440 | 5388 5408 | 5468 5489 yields -0.3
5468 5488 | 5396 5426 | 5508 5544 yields 0.7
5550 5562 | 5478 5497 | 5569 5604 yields -0.3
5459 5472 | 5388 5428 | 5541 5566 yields 1.6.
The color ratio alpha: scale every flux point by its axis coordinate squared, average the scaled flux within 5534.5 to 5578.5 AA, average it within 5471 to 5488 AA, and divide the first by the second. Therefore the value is 1.1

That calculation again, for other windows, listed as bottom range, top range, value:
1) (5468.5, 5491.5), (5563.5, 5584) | 1.07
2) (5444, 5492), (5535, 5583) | 1.08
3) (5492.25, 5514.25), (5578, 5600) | 1.05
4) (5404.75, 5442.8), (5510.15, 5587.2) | 1.01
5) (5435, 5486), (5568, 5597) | 1.08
